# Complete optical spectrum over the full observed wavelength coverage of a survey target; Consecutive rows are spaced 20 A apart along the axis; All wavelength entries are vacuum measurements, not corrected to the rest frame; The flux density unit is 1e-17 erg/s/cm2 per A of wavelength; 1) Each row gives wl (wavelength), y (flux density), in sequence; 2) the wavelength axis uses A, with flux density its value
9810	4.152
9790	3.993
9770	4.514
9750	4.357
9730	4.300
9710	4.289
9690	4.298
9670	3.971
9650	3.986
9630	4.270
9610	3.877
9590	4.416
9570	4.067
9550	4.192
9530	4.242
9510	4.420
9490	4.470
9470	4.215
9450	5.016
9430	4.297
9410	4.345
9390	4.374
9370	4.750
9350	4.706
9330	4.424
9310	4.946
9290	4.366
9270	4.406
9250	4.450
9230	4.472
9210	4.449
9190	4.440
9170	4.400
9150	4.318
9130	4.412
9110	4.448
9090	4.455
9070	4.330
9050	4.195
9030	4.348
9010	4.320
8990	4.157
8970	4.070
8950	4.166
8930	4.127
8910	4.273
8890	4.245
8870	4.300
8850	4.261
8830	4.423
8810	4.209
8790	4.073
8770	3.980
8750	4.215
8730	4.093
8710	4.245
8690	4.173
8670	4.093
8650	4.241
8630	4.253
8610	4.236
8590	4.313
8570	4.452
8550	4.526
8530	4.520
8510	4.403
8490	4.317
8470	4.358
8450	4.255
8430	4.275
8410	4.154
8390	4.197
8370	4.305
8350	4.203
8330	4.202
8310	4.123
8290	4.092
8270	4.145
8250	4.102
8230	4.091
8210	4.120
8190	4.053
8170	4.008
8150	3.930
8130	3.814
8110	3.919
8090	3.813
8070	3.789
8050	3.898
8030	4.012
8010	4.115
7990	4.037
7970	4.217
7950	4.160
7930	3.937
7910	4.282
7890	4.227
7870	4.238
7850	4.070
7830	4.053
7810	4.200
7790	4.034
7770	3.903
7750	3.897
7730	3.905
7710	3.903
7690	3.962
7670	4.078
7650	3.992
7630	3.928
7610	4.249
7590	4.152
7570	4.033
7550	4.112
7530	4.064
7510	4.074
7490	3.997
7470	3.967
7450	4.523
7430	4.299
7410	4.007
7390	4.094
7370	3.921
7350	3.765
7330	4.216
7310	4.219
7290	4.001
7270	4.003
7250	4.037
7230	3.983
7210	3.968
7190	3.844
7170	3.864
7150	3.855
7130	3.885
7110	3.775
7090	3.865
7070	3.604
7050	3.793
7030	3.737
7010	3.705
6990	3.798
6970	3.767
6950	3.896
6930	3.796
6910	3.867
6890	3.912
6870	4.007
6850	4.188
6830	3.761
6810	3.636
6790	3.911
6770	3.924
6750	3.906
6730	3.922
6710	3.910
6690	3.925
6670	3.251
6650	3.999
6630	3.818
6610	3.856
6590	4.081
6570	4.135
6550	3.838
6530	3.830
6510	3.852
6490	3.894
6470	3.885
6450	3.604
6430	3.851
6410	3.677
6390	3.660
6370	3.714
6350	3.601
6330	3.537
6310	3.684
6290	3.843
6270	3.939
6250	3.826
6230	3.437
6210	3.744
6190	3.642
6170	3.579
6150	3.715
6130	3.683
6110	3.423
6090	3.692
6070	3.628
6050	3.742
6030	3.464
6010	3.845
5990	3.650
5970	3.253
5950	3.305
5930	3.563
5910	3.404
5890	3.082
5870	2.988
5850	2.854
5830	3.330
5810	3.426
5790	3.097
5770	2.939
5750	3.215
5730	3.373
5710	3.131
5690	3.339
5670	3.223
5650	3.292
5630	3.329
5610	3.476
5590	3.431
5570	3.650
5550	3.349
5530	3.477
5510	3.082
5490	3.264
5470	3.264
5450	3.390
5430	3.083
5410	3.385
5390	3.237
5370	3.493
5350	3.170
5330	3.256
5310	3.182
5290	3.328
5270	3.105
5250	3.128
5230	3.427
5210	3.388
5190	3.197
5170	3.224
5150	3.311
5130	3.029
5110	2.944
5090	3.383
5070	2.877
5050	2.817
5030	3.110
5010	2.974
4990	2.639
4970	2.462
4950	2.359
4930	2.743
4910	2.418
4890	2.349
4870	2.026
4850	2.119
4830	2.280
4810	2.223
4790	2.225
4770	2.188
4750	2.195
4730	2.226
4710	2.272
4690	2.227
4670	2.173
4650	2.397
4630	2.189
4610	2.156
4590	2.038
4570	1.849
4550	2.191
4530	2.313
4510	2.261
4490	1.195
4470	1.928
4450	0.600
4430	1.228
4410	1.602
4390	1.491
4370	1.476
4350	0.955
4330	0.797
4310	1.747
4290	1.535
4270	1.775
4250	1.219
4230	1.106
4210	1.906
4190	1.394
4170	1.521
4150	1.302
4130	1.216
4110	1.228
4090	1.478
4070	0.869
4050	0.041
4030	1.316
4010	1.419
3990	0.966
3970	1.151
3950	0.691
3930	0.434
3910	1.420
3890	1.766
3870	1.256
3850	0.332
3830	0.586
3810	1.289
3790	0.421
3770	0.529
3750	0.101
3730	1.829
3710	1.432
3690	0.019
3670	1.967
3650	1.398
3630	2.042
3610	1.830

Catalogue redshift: 0.131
